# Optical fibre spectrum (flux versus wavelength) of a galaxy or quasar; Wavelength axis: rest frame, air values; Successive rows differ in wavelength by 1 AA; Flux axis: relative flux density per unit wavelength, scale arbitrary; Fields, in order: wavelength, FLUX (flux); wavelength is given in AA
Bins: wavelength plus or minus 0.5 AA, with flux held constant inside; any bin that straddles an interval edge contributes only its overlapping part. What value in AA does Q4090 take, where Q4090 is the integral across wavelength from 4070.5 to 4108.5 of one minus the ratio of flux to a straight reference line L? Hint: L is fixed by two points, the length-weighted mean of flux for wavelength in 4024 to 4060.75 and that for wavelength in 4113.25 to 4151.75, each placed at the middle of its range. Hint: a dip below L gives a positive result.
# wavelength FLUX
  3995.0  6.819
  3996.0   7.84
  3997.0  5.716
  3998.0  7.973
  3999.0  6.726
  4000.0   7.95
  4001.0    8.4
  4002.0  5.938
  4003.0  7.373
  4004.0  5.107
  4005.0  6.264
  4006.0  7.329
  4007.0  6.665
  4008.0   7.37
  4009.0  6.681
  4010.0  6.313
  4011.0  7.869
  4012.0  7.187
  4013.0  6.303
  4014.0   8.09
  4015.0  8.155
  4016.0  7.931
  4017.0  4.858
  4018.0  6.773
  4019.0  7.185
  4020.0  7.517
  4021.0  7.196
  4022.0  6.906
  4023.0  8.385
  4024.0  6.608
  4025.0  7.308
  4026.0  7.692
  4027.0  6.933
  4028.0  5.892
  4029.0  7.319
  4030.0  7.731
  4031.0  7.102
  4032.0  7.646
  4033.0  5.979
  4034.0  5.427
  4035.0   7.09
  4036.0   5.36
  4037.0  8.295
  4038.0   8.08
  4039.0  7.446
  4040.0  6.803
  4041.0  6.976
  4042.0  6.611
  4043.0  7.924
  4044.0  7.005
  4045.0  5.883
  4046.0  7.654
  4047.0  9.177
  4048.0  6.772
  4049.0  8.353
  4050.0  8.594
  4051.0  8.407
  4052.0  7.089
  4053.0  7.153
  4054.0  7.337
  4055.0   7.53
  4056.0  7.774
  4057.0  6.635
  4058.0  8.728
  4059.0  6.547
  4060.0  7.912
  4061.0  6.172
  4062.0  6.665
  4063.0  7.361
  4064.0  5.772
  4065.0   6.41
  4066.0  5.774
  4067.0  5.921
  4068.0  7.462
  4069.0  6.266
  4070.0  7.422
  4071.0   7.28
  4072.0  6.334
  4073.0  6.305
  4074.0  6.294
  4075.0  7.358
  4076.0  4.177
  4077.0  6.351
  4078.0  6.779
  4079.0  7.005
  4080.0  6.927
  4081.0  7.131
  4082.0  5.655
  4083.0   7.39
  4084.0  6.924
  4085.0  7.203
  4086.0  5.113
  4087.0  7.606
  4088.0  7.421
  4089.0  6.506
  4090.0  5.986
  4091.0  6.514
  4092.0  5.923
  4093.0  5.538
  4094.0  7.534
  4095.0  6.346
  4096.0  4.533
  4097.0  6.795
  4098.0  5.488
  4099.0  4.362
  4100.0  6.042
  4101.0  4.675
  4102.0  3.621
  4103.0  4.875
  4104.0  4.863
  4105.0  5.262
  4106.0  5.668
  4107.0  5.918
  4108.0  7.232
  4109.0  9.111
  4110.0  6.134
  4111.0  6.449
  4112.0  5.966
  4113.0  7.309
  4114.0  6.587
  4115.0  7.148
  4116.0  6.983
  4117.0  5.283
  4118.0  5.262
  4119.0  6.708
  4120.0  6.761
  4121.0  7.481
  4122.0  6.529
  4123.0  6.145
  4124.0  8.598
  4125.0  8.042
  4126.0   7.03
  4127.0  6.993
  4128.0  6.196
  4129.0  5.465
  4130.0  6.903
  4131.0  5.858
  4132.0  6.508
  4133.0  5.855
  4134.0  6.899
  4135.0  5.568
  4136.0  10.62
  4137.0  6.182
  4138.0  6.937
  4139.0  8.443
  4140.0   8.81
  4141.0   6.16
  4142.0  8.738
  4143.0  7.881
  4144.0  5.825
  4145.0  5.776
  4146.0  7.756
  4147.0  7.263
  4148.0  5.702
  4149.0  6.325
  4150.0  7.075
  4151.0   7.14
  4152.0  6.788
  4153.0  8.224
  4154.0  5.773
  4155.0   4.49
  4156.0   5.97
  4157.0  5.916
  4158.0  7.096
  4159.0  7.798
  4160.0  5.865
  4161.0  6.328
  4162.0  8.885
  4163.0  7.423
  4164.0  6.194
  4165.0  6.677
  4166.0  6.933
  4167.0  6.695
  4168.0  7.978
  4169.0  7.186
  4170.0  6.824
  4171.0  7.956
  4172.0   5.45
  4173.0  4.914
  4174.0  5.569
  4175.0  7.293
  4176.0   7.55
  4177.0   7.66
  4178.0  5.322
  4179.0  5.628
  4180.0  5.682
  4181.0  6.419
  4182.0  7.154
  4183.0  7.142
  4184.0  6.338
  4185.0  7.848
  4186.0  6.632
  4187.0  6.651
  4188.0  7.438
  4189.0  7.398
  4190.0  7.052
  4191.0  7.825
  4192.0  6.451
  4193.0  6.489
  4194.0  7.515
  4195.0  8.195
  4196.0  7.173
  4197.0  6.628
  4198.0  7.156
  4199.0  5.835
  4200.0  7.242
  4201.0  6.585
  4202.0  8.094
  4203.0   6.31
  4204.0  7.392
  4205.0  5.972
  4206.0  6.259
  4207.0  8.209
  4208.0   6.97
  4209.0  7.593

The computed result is 5.0 AA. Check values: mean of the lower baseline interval 7.27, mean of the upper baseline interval 6.88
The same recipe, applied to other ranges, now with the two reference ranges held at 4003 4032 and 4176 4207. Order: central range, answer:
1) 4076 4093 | 1.06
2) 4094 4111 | 2.94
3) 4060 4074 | 0.81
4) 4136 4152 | -0.56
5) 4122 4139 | 0.10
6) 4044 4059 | -1.24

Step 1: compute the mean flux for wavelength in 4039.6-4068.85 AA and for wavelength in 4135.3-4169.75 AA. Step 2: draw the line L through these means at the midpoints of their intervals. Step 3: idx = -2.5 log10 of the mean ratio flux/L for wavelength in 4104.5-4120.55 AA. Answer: 0.09 mag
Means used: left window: 7.18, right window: 7.02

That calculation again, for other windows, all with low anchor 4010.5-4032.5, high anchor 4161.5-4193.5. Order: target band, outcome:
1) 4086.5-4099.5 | 0.14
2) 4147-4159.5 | 0.05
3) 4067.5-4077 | 0.09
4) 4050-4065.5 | -0.01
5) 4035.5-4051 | -0.04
